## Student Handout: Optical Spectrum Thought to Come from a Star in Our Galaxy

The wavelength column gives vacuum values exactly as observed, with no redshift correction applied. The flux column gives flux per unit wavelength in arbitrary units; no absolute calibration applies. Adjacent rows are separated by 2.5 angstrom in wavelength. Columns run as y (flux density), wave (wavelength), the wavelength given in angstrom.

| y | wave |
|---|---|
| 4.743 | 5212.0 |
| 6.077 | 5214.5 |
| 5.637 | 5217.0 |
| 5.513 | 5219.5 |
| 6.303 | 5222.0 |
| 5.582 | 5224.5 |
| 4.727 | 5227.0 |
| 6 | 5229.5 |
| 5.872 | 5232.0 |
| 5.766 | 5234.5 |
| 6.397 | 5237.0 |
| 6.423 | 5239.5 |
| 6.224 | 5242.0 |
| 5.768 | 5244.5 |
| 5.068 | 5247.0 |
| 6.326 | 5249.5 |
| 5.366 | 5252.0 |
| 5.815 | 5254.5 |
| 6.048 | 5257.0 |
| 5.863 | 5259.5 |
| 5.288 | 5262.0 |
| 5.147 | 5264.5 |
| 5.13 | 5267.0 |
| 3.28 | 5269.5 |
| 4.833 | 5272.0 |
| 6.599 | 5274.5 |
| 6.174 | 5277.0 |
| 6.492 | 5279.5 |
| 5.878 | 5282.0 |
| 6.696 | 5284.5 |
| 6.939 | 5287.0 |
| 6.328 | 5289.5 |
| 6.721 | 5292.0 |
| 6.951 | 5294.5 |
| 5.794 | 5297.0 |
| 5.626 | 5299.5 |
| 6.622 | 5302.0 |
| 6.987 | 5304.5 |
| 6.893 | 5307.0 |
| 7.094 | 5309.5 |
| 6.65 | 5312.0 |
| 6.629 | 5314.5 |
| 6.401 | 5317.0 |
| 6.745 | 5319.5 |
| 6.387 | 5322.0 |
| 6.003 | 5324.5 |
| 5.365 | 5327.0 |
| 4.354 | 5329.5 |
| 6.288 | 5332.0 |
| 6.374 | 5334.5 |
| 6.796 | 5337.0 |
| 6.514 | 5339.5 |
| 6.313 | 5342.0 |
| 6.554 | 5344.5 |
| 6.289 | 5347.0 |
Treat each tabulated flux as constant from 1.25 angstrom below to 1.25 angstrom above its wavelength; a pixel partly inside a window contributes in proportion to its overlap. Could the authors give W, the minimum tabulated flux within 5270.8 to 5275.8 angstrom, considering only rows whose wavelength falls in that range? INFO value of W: 4.833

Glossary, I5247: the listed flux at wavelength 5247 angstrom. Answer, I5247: 5.068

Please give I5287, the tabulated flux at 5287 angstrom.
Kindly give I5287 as 6.939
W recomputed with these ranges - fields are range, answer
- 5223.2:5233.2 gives 4.727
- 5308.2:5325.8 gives 6.003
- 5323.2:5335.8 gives 4.354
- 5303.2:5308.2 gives 6.893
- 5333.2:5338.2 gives 6.374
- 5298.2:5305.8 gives 5.626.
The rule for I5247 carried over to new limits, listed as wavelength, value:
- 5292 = 6.721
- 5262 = 5.288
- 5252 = 5.366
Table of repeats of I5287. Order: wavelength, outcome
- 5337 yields 6.796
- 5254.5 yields 5.815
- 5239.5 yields 6.423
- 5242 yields 6.224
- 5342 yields 6.313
